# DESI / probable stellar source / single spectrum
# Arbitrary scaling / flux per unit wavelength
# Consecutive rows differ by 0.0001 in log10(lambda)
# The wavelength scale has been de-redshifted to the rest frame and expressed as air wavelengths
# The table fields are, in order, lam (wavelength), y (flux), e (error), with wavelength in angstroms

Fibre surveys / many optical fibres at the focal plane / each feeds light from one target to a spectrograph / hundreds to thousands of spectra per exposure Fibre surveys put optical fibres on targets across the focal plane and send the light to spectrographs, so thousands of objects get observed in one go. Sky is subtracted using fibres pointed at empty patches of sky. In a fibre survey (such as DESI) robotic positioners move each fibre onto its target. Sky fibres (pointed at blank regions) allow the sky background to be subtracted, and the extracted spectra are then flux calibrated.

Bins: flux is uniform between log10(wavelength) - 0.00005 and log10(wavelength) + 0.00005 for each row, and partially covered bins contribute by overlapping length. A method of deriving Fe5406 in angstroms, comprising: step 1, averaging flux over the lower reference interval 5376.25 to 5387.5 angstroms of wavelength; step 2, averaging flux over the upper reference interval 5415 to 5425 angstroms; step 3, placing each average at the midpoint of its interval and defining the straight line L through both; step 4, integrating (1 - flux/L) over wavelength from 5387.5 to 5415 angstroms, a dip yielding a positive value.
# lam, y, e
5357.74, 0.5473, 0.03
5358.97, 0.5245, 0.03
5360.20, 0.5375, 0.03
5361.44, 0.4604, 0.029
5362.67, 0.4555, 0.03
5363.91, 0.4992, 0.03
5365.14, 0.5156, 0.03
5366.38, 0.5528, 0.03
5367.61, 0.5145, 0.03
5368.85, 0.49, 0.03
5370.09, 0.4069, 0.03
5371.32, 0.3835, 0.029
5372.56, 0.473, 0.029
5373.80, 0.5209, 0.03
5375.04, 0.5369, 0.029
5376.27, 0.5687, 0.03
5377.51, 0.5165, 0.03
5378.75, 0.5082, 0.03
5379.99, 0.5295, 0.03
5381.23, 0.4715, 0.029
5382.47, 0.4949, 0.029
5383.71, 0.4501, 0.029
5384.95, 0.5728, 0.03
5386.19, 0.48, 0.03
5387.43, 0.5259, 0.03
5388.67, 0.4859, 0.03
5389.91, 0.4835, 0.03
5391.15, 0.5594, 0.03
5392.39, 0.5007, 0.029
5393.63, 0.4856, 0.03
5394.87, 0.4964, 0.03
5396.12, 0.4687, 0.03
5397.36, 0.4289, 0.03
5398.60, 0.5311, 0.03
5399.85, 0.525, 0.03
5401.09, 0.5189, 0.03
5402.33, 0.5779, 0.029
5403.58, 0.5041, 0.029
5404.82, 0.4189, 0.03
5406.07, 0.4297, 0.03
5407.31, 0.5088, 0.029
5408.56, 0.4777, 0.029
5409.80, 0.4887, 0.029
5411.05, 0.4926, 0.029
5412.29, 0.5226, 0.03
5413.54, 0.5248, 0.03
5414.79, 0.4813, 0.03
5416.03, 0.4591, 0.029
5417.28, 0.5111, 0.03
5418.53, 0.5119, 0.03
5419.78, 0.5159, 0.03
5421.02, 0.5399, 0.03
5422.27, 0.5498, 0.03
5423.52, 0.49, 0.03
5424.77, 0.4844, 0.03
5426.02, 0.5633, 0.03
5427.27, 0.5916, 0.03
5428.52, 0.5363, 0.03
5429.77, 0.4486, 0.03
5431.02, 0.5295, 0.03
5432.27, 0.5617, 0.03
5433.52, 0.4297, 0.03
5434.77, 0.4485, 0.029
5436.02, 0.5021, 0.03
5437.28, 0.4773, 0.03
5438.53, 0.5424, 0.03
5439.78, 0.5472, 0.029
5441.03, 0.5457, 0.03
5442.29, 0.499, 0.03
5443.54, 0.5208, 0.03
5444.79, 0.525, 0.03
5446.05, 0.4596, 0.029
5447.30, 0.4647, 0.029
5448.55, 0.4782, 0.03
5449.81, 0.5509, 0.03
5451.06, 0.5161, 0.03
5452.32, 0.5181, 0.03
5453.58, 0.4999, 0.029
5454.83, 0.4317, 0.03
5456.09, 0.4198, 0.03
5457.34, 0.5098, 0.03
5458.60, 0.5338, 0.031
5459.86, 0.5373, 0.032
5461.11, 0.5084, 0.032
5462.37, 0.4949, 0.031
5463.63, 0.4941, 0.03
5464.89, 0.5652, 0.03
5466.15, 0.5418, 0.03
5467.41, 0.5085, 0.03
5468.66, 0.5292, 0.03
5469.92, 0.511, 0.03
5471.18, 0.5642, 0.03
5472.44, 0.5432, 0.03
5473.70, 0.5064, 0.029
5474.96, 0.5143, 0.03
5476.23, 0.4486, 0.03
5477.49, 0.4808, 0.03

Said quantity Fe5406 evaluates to 0.6 angstroms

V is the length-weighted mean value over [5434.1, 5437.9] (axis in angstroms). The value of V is 0.475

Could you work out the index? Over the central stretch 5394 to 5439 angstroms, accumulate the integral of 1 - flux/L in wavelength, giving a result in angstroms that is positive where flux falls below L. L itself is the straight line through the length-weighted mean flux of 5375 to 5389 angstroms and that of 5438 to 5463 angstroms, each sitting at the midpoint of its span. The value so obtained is 0.5 angstroms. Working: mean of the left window 0.511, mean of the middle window 0.502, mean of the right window 0.505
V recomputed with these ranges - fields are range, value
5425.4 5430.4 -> 0.535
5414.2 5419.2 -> 0.491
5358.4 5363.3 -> 0.494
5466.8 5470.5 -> 0.518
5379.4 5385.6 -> 0.503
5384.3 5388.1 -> 0.525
